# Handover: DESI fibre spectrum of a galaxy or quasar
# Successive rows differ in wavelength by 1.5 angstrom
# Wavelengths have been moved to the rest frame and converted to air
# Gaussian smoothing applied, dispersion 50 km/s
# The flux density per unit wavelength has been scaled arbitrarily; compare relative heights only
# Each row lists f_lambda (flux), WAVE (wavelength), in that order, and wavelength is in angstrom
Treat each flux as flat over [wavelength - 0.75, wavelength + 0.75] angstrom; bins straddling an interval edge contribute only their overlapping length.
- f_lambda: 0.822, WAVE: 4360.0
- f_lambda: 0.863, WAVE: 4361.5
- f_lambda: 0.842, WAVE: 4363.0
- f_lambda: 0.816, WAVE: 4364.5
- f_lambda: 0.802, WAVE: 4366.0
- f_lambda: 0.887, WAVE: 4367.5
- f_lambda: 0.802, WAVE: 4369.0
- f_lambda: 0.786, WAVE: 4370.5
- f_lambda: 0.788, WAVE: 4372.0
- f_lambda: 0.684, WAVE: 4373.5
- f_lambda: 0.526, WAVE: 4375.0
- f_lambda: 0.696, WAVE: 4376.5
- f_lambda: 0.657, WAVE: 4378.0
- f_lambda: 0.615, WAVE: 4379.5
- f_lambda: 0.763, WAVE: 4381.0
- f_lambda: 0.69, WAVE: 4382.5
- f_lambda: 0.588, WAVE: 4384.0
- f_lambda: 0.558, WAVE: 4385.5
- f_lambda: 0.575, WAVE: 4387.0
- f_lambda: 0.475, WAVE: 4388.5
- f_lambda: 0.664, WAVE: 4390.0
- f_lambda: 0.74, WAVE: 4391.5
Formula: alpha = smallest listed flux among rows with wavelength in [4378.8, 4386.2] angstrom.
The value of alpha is 0.558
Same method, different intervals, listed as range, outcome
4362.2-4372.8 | 0.786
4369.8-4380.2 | 0.526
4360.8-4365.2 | 0.816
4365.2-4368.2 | 0.802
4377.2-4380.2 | 0.615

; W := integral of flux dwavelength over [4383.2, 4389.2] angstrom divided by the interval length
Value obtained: 0.551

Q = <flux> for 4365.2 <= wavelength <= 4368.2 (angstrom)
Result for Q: 0.843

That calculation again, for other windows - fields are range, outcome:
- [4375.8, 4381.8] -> 0.683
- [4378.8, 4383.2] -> 0.69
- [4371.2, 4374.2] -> 0.738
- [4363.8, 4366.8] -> 0.81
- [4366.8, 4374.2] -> 0.789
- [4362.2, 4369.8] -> 0.83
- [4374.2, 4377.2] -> 0.611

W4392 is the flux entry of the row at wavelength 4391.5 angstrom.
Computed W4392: 0.74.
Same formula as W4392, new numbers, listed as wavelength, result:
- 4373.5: 0.684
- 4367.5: 0.887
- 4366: 0.802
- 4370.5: 0.786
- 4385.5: 0.558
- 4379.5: 0.615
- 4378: 0.657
